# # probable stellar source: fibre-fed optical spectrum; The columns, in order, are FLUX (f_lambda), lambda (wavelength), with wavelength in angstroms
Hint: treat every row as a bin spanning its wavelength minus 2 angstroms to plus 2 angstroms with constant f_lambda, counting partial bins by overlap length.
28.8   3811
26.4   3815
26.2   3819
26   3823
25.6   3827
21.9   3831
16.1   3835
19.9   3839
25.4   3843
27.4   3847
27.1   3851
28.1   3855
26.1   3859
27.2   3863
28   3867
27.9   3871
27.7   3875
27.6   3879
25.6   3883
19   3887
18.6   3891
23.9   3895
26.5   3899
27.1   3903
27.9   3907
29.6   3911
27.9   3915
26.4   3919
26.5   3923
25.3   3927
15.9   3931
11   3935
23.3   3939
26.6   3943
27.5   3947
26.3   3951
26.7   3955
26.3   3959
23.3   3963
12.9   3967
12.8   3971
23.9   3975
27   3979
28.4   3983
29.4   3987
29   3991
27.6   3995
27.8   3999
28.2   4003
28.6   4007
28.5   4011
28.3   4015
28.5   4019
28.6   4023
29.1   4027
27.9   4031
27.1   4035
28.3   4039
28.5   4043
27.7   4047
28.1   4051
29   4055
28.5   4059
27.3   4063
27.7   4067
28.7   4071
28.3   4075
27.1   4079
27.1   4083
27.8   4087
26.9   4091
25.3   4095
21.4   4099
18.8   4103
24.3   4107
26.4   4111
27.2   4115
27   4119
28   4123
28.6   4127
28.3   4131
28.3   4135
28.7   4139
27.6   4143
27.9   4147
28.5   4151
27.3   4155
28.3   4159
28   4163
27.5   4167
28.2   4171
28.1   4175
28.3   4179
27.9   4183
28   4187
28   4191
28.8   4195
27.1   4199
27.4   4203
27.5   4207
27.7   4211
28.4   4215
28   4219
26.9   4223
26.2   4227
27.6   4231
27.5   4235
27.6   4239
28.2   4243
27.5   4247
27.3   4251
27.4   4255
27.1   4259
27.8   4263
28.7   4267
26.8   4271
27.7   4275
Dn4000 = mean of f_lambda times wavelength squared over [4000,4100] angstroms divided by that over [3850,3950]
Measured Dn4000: 1.19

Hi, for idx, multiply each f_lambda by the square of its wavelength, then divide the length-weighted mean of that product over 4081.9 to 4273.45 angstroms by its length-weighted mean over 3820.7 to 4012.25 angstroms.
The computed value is 1.2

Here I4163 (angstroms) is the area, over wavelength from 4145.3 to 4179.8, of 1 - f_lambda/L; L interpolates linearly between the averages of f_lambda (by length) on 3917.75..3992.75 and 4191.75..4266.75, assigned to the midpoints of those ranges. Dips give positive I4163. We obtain -1.8 angstroms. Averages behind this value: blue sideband 23.6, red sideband 27.6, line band 28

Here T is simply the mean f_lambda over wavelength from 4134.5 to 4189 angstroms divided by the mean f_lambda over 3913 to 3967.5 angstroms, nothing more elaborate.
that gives 1.19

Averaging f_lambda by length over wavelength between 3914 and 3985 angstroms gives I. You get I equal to 23.2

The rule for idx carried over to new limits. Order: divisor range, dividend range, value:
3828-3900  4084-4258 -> 1.29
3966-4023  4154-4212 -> 1.17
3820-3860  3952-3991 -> 1.04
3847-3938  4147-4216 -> 1.29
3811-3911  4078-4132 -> 1.16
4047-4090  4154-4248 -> 1.06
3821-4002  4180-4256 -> 1.30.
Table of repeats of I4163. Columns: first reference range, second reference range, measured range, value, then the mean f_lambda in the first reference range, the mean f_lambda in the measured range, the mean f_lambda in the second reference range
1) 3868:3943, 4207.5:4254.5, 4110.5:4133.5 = -1.0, 24.4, 27.7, 27.5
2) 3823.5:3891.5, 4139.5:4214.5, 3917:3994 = 6.3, 24.8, 23.7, 27.9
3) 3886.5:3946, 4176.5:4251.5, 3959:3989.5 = 2.2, 23.9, 22.9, 27.7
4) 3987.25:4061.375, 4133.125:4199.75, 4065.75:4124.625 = 4.3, 28.3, 26.1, 28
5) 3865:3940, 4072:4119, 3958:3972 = 3.5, 24.5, 18.7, 25.6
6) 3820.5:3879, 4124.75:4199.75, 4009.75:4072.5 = -2.7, 25.4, 28.2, 28.1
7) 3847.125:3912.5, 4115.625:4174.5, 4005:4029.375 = -1.3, 26.1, 28.6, 28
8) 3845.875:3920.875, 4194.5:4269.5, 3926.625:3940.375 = 4.4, 26.3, 17.9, 27.6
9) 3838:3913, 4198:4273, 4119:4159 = -1.5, 25.9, 28.1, 27.5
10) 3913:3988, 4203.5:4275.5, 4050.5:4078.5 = -3.5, 23.5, 28.2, 27.5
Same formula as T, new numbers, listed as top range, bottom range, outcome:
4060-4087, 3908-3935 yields 1.14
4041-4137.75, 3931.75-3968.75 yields 1.20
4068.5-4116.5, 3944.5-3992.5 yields 1.06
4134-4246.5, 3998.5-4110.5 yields 1.02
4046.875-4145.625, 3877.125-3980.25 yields 1.14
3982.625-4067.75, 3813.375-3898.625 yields 1.14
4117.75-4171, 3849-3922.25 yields 1.07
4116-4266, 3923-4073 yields 1.07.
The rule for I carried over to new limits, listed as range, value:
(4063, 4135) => 26.5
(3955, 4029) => 26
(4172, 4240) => 27.7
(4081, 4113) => 24.8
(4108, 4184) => 27.9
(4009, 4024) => 28.5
